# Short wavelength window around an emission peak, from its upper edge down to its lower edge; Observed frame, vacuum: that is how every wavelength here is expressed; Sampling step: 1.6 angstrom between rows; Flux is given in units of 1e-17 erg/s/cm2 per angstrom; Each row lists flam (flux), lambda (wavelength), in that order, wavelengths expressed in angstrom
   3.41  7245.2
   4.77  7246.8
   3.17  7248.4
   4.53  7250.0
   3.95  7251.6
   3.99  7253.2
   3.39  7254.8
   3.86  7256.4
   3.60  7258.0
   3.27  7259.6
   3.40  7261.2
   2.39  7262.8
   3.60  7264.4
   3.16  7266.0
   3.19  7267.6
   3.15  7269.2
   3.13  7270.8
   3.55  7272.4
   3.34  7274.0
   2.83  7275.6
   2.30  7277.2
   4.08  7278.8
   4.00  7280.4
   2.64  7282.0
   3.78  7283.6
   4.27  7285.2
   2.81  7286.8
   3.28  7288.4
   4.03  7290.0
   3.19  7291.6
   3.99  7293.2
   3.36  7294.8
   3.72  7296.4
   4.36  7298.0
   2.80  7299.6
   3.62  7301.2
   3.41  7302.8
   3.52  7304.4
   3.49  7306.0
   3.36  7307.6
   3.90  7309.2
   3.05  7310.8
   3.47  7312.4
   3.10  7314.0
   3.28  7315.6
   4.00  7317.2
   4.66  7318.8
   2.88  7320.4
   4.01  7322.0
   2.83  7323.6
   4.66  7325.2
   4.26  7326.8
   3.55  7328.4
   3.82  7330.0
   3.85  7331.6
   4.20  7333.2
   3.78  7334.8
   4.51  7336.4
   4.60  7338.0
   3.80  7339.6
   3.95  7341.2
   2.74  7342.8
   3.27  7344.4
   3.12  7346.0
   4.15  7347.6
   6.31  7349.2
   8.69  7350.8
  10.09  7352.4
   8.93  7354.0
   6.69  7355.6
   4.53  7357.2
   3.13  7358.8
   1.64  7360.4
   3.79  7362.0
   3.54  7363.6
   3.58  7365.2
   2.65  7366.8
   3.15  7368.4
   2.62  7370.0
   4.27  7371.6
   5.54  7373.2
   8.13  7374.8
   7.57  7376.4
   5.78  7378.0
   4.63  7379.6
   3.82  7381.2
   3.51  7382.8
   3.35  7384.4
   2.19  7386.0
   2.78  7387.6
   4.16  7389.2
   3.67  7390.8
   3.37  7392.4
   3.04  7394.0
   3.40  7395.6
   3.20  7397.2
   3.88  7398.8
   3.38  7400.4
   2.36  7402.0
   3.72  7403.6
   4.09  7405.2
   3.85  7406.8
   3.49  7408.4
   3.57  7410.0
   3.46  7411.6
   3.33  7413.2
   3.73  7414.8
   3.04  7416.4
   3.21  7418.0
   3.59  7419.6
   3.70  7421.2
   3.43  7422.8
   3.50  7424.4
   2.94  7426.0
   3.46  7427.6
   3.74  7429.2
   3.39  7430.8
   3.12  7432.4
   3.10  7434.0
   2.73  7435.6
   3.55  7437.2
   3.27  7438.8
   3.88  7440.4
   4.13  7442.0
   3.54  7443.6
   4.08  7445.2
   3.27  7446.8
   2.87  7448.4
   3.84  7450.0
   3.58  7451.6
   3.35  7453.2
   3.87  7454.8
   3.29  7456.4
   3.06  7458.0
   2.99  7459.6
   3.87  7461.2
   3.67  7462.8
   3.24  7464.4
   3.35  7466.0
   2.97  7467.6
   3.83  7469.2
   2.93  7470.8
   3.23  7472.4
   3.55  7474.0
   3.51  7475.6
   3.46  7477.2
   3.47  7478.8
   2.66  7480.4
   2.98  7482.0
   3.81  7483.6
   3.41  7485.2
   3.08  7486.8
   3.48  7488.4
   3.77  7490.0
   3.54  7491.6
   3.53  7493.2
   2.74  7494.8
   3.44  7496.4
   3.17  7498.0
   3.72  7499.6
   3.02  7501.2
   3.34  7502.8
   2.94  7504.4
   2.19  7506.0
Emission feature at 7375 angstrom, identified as [N II]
